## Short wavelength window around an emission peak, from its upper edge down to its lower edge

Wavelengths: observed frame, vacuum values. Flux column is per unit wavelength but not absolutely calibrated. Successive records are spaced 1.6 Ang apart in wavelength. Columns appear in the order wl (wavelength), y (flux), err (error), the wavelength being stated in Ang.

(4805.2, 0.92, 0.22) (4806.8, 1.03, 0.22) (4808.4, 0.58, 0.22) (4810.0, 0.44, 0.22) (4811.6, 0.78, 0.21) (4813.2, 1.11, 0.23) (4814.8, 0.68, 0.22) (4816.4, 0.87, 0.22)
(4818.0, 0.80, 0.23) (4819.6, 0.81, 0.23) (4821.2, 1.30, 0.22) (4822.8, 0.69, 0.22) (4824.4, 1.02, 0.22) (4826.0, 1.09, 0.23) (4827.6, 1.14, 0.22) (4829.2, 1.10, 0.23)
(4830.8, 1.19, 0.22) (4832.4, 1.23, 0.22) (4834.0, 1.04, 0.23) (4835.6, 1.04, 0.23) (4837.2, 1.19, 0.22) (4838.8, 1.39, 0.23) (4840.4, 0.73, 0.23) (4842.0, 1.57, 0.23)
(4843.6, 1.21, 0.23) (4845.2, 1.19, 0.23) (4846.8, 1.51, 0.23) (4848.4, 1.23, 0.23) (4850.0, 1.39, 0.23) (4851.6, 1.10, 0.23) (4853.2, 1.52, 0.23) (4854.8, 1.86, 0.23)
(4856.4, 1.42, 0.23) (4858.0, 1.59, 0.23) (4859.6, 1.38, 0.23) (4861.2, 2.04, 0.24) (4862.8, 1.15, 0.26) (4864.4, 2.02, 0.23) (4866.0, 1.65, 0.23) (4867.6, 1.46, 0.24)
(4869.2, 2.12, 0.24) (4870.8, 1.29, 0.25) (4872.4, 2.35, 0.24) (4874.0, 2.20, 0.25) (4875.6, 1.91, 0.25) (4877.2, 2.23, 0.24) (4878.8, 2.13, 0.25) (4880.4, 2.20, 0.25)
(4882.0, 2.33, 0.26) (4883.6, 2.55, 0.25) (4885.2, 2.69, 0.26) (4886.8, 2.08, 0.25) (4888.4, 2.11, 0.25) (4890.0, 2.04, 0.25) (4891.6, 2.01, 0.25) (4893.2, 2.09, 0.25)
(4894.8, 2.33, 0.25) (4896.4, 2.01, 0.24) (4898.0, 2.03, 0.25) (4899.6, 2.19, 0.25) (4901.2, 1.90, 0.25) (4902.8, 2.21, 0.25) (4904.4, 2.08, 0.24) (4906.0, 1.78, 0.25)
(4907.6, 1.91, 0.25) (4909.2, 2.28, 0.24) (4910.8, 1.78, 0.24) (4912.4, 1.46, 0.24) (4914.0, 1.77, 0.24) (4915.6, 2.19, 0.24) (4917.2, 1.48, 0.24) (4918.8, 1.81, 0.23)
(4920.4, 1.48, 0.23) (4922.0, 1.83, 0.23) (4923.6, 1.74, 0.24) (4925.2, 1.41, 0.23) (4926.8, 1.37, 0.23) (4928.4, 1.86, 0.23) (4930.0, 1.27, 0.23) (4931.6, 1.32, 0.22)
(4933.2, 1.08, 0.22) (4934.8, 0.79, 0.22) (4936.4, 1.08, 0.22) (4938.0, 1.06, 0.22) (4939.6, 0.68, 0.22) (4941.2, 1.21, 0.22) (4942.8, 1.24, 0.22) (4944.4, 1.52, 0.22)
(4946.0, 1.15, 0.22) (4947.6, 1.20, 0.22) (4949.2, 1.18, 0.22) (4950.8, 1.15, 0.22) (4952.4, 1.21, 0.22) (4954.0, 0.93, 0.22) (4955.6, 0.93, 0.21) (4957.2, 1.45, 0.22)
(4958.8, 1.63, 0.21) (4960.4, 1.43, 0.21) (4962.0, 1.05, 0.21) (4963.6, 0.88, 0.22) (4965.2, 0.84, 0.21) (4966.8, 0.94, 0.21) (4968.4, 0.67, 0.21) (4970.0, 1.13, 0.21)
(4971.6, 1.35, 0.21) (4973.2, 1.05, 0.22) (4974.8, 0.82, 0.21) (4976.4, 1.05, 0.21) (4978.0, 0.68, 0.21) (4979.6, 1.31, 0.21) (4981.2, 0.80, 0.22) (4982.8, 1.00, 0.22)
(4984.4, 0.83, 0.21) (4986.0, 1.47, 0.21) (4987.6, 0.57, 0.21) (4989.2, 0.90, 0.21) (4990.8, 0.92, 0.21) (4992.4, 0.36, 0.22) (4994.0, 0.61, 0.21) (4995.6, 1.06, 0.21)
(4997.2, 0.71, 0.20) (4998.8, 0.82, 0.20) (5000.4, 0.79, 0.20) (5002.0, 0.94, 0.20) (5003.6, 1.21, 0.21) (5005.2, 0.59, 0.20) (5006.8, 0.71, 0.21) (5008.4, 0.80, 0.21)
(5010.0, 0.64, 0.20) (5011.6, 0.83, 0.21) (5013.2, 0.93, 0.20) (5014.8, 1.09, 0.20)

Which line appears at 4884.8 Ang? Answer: C IV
